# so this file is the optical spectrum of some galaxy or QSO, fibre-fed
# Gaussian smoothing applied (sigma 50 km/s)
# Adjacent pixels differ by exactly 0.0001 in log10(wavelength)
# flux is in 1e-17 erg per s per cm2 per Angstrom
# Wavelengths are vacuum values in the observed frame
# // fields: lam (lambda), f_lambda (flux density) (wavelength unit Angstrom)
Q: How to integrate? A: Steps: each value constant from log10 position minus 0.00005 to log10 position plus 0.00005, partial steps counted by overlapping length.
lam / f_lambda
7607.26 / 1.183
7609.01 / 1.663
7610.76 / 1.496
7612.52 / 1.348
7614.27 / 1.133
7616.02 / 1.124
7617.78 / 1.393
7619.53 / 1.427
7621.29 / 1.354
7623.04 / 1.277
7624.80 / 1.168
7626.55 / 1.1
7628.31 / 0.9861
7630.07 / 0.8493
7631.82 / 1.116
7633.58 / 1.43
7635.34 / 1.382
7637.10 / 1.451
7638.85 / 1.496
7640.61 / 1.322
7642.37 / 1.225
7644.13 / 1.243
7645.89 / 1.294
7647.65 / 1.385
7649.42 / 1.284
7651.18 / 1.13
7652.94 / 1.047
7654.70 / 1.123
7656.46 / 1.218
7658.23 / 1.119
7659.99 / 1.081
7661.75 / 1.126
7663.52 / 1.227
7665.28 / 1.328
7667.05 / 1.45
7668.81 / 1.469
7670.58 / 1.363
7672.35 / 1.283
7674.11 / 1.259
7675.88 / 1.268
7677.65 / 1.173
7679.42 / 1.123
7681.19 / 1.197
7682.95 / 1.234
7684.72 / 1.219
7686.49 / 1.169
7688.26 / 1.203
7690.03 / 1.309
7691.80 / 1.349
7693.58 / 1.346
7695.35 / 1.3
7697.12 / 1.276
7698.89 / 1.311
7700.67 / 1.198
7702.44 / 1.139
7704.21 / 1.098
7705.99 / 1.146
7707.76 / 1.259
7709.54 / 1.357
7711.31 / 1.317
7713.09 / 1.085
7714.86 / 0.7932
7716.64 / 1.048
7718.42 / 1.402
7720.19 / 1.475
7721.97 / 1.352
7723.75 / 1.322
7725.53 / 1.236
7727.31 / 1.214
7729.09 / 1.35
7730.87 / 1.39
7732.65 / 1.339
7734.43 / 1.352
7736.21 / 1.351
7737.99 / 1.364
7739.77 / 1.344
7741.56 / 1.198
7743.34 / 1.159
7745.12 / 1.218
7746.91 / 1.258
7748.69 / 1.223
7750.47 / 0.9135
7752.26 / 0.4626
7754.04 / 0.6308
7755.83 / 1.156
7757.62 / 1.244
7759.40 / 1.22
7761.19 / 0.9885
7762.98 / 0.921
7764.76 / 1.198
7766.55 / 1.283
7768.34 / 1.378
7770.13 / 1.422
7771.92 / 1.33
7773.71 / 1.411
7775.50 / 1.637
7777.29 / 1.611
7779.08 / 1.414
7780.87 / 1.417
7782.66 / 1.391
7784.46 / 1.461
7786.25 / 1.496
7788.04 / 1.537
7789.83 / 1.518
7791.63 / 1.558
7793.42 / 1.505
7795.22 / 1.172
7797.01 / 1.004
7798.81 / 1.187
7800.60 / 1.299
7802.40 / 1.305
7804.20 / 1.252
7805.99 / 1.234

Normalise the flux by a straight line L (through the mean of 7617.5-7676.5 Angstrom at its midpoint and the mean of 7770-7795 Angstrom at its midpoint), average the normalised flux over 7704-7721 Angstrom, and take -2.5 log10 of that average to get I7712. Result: 0.13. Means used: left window 1.25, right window 1.47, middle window 1.2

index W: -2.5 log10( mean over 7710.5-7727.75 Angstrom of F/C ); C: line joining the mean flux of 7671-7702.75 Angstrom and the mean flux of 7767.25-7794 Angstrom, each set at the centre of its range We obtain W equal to 0.085 mag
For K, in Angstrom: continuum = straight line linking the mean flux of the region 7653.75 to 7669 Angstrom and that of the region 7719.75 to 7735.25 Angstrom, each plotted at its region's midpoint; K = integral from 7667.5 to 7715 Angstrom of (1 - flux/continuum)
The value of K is 1.24 Angstrom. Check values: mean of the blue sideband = 1.23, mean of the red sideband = 1.33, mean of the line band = 1.24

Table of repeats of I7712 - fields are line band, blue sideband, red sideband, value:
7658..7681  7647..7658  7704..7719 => -0.064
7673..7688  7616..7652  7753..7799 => 0.062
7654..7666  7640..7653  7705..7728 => 0.066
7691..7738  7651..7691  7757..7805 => 0.006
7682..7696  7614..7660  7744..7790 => -0.021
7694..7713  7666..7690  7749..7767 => -0.050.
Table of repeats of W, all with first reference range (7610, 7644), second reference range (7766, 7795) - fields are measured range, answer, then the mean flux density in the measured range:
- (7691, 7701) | 0.04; 1.3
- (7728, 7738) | 0.03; 1.35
